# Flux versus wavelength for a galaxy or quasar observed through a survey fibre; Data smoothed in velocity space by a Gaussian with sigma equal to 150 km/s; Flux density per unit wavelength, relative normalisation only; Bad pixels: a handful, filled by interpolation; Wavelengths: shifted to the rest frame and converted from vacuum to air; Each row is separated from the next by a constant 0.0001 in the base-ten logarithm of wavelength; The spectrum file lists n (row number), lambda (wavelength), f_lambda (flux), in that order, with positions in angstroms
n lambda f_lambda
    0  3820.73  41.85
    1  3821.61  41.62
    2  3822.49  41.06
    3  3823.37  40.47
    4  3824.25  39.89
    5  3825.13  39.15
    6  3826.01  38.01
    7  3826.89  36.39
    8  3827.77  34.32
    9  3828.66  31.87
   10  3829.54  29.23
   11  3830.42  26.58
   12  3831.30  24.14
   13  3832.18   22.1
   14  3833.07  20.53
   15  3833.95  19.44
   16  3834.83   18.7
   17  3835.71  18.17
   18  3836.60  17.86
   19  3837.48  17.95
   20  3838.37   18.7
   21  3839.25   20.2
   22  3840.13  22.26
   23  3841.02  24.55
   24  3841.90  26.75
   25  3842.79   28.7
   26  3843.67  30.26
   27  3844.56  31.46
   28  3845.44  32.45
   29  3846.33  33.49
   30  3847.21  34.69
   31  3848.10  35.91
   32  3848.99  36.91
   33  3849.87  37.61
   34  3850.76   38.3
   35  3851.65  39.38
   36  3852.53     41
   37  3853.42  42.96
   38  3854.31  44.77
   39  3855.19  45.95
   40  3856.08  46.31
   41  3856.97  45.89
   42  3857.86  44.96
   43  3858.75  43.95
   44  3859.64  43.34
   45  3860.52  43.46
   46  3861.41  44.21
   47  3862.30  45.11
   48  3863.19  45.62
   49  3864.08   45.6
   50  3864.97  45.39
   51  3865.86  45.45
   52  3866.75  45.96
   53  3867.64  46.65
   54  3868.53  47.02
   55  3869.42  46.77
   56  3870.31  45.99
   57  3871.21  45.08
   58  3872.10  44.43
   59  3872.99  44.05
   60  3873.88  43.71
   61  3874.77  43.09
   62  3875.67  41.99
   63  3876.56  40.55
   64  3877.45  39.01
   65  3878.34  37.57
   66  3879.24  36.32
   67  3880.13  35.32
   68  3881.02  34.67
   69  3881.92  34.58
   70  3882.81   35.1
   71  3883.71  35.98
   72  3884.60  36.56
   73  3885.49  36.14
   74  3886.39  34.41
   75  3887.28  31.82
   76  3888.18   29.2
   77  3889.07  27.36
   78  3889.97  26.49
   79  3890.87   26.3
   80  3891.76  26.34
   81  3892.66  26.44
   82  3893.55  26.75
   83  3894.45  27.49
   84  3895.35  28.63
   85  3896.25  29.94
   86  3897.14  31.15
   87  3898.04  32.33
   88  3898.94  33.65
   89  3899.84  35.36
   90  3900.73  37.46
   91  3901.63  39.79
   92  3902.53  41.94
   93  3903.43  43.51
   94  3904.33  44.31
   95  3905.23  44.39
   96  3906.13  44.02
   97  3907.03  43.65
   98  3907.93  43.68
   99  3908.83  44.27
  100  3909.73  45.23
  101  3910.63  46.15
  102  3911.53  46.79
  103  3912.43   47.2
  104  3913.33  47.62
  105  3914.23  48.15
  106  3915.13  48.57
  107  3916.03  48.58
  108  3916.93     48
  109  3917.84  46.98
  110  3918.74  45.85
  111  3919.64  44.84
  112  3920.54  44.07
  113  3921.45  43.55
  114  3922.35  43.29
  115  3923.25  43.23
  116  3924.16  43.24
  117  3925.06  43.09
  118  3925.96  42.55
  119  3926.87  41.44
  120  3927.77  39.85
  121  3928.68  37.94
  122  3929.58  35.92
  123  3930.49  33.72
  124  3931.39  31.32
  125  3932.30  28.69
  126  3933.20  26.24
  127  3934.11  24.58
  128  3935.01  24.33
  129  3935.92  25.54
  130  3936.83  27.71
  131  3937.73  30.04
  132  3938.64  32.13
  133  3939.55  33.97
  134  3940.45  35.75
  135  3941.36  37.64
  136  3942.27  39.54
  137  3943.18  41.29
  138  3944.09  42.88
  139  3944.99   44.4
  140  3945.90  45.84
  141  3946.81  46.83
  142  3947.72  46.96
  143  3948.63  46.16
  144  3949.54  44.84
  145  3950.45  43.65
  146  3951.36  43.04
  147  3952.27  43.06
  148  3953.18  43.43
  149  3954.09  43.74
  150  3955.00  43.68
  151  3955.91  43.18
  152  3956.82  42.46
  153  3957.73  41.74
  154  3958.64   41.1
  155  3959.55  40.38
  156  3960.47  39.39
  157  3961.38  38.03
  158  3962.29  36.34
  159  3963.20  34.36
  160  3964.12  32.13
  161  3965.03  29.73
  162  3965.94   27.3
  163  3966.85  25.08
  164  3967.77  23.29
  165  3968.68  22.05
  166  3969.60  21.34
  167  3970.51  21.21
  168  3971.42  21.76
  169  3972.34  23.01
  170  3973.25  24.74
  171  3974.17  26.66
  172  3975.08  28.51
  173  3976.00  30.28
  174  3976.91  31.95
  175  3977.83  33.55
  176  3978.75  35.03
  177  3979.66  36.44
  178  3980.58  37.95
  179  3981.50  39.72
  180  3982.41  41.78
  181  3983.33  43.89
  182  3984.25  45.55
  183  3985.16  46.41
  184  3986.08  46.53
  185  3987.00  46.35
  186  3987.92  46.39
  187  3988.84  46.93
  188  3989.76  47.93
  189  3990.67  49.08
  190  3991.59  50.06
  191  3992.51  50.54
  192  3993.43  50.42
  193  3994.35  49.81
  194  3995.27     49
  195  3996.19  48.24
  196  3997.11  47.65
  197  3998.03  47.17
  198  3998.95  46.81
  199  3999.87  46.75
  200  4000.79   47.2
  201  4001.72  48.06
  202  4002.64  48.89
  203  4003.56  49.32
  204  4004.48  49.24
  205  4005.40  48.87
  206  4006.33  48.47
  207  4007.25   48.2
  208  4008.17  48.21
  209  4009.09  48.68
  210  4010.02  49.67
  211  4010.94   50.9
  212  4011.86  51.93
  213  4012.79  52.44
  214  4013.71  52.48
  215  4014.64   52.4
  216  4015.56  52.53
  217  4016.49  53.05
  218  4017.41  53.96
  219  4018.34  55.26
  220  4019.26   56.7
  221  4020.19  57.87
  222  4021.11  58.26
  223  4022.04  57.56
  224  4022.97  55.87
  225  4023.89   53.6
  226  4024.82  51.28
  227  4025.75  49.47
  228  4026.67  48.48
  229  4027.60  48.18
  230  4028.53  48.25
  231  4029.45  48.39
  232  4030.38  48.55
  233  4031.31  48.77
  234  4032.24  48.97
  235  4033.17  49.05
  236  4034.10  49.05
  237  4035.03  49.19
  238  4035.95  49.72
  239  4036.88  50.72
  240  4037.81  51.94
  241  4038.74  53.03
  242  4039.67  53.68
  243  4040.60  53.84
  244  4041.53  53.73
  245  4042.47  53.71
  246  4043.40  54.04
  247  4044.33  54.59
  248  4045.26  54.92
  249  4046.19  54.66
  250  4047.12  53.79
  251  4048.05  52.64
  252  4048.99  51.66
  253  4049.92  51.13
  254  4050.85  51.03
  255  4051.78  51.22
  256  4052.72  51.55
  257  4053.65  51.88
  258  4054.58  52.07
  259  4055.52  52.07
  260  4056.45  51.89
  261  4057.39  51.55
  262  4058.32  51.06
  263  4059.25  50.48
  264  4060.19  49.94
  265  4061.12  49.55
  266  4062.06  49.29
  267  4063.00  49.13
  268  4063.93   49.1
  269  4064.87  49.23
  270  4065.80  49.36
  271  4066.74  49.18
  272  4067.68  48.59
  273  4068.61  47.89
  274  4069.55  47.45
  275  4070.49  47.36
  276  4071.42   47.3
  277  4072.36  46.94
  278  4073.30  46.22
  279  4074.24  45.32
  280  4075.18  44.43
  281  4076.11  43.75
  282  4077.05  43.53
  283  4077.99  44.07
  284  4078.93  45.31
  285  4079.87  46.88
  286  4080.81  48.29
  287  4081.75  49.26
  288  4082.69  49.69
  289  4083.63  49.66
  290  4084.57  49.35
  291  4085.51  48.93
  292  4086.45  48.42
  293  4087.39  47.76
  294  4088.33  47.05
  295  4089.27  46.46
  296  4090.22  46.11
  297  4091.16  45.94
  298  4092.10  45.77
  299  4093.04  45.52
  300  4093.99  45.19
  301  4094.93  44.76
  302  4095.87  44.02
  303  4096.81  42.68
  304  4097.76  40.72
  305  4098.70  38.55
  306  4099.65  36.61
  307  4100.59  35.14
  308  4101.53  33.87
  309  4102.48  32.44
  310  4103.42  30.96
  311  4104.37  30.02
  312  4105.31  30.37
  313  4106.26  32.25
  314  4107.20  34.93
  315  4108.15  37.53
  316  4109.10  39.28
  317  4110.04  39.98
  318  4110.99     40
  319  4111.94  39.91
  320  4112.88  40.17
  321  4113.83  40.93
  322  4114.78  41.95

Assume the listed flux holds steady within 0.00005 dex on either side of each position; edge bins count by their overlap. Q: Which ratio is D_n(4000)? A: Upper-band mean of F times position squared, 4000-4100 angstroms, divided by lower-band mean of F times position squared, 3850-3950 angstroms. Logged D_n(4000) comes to 1.35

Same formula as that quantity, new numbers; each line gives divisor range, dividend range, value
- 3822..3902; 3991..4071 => 1.57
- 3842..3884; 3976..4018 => 1.23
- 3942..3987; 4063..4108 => 1.26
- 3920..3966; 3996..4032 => 1.37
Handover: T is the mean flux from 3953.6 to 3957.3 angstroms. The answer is 43.3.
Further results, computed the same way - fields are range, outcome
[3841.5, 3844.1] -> 28.6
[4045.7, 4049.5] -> 53.2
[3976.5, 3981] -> 34.9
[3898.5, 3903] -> 37.7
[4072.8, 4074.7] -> 45.7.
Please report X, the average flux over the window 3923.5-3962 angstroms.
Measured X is 38.6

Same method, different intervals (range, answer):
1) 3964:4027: 43.8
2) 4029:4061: 51.6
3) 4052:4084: 48.5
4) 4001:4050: 51.6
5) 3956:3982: 31.8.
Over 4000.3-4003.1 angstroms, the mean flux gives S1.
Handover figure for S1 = 47.9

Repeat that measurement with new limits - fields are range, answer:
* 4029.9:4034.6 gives 48.8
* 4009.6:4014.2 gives 51.5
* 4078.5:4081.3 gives 46.8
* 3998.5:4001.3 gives 46.8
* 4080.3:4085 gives 49.2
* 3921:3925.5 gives 43.3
